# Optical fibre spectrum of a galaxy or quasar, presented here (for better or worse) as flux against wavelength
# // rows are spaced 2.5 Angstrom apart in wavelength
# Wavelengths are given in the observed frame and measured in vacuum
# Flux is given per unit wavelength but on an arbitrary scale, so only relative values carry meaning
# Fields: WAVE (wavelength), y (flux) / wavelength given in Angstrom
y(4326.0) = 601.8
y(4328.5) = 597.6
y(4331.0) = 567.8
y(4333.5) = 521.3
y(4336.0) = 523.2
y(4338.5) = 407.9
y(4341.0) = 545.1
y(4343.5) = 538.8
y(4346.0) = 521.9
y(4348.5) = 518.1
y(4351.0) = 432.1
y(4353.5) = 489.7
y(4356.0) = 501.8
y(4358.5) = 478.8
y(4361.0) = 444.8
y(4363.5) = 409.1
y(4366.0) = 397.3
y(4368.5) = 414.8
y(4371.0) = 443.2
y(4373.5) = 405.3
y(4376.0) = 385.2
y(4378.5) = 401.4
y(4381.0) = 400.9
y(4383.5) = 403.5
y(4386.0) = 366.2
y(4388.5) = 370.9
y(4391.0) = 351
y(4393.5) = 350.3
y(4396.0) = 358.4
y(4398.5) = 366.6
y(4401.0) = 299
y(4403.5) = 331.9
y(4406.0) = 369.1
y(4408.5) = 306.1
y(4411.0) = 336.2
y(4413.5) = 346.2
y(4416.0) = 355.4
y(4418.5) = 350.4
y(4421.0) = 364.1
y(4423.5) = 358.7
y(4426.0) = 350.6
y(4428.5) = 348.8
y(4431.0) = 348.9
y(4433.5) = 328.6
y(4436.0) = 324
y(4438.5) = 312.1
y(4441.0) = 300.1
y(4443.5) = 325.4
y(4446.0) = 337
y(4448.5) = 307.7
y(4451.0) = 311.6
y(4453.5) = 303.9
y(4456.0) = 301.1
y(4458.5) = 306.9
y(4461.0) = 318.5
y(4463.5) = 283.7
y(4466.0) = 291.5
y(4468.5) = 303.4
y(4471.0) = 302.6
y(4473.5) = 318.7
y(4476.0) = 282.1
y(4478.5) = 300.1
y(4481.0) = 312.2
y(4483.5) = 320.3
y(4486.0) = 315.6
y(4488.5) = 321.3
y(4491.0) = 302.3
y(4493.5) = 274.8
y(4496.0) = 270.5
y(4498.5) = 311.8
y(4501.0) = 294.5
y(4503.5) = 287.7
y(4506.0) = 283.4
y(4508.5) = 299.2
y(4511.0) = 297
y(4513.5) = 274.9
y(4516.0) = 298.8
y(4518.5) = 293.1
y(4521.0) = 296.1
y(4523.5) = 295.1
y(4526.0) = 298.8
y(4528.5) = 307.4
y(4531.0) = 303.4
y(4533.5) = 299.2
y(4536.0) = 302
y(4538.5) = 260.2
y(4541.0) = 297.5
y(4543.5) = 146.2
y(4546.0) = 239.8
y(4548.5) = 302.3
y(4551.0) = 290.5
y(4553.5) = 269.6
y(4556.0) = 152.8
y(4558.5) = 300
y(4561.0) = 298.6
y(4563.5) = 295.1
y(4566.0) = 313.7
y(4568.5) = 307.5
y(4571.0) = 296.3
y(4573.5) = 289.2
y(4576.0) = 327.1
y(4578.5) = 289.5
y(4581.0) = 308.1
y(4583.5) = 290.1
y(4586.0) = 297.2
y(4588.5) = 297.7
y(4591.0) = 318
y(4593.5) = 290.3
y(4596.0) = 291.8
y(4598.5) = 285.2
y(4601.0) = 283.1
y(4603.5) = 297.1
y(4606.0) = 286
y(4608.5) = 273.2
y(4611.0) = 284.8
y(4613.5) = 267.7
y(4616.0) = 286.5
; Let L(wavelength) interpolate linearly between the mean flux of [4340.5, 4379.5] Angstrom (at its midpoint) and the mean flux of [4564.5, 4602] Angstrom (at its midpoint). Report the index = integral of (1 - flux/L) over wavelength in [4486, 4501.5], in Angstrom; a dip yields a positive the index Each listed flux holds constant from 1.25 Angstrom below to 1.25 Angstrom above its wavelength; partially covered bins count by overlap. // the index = 2.8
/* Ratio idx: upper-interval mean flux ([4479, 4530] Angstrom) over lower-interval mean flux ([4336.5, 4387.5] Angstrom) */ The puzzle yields 0.7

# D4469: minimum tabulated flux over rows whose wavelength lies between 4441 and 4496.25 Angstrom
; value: 270.5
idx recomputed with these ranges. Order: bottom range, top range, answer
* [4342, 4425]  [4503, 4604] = 0.72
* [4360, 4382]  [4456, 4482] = 0.73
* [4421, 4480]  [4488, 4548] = 0.90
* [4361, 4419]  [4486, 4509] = 0.79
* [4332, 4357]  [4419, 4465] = 0.65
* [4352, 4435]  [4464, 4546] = 0.77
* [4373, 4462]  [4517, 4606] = 0.83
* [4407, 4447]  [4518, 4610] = 0.85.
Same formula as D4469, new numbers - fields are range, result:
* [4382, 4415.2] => 299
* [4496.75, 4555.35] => 146.2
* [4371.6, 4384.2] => 385.2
